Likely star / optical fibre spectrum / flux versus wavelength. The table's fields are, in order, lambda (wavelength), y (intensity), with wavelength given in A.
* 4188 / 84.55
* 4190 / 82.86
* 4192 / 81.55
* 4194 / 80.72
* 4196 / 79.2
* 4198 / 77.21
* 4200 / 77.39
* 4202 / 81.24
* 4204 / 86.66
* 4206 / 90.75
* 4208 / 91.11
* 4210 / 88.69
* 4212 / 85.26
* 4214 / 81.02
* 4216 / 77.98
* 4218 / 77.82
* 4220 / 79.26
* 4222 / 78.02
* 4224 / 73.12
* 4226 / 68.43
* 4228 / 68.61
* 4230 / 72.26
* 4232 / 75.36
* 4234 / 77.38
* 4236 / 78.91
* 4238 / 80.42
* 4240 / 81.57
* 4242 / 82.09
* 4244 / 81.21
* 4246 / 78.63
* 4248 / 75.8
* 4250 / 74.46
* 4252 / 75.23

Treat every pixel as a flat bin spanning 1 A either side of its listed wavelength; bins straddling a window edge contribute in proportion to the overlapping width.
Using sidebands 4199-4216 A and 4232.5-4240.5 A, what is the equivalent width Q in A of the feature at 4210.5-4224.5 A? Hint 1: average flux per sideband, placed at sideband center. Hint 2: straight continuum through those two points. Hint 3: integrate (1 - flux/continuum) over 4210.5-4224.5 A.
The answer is 0.6 A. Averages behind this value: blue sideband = 84.8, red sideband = 79.2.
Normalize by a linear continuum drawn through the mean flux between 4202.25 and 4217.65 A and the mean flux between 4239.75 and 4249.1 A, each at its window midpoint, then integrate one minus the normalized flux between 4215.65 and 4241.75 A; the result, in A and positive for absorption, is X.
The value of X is 1.9 A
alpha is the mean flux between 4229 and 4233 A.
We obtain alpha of 73.8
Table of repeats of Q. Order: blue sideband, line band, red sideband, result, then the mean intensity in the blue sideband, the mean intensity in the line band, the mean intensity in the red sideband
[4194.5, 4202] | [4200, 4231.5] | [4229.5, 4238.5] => -0.84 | 78.6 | 79.9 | 76.9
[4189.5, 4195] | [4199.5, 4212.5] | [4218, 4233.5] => -1.29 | 81.6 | 86.2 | 74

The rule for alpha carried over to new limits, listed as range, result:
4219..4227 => 74.7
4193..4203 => 79.2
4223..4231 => 70.6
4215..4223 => 78.3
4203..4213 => 88.5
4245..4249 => 77.2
